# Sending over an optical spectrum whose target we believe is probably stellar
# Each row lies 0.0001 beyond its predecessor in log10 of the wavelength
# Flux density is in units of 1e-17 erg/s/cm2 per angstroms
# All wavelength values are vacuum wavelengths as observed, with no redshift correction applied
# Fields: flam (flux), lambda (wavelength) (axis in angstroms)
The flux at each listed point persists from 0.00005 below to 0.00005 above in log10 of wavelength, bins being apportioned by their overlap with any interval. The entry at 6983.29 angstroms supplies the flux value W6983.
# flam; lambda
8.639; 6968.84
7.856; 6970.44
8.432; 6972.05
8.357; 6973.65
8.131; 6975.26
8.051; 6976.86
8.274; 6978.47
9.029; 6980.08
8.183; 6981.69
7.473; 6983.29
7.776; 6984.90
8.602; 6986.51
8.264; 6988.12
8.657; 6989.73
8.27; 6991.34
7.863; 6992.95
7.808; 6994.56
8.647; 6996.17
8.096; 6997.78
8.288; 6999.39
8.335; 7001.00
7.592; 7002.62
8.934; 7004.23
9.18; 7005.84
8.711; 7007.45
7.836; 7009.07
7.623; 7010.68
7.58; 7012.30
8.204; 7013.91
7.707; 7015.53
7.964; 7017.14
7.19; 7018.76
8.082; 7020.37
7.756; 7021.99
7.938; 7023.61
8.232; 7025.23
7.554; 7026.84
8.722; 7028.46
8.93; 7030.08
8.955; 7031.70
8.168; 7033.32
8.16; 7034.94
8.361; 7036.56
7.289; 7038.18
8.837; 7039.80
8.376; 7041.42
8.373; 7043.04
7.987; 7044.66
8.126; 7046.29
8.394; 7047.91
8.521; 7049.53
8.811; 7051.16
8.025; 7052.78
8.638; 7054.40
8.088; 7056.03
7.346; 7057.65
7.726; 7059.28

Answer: 7.473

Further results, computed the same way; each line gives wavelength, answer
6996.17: 8.647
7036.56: 8.361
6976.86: 8.051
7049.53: 8.521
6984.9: 7.776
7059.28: 7.726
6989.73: 8.657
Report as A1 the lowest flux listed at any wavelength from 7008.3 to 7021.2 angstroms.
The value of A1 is 7.19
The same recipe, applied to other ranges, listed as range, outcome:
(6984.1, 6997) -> 7.776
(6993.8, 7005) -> 7.592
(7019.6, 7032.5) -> 7.554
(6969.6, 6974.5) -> 7.856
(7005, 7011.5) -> 7.623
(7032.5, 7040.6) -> 7.289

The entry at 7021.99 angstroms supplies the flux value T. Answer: 7.756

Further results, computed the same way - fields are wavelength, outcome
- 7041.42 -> 8.376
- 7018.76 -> 7.19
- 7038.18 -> 7.289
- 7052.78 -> 8.025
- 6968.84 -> 8.639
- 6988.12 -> 8.264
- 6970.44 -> 7.856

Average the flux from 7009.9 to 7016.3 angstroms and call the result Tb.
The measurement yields 7.77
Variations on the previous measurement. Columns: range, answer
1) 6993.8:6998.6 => 8.19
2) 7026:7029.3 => 8.16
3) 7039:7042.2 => 8.61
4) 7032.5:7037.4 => 8.22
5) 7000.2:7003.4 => 7.95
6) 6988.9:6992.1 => 8.46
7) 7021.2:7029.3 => 8.04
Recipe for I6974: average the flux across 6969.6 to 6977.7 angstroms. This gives 8.17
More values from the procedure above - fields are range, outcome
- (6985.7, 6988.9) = 8.43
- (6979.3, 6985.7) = 8.12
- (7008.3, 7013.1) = 7.68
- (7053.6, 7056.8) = 8.35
